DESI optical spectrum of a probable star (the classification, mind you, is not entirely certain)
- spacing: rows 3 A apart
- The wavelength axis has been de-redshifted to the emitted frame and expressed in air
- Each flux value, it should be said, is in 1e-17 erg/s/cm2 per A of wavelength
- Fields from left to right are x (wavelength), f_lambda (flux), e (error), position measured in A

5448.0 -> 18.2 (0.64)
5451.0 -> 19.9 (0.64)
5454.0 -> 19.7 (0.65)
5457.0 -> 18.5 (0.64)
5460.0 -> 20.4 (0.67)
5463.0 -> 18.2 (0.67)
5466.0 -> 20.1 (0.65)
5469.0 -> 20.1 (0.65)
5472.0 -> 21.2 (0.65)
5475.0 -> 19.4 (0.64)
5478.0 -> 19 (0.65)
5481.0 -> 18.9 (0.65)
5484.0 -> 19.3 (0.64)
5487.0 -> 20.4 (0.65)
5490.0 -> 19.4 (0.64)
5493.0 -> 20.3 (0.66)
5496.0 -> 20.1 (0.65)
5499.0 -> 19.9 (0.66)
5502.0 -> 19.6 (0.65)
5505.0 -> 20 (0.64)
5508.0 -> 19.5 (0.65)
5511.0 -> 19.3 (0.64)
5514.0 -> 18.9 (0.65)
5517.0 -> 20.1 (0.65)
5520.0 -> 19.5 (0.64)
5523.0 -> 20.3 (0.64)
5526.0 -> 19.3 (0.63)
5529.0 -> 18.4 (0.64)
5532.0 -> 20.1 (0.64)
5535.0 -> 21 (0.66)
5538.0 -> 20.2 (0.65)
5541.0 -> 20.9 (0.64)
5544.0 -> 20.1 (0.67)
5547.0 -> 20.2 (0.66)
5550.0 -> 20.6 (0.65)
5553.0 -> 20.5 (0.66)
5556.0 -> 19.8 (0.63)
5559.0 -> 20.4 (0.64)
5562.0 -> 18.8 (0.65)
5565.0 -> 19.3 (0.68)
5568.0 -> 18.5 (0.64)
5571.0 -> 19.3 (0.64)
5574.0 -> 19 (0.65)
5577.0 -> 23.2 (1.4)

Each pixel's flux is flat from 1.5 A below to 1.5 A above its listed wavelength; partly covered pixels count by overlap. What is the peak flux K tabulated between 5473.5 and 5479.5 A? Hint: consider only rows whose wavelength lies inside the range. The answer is 19.4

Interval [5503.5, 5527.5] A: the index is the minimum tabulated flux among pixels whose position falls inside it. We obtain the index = 18.9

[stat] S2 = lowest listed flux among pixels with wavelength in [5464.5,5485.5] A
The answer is 18.9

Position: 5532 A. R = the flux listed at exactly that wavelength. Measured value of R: 20.1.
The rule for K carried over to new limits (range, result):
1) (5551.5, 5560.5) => 20.5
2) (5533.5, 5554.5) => 21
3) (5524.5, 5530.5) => 19.3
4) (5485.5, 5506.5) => 20.4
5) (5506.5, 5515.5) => 19.5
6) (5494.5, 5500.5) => 20.1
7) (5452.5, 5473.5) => 21.2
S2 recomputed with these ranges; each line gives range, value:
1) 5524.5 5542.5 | 18.4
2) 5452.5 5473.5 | 18.2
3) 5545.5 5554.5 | 20.2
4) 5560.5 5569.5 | 18.5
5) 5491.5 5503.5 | 19.6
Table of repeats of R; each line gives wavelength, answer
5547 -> 20.2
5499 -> 19.9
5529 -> 18.4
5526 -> 19.3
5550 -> 20.6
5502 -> 19.6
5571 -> 19.3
